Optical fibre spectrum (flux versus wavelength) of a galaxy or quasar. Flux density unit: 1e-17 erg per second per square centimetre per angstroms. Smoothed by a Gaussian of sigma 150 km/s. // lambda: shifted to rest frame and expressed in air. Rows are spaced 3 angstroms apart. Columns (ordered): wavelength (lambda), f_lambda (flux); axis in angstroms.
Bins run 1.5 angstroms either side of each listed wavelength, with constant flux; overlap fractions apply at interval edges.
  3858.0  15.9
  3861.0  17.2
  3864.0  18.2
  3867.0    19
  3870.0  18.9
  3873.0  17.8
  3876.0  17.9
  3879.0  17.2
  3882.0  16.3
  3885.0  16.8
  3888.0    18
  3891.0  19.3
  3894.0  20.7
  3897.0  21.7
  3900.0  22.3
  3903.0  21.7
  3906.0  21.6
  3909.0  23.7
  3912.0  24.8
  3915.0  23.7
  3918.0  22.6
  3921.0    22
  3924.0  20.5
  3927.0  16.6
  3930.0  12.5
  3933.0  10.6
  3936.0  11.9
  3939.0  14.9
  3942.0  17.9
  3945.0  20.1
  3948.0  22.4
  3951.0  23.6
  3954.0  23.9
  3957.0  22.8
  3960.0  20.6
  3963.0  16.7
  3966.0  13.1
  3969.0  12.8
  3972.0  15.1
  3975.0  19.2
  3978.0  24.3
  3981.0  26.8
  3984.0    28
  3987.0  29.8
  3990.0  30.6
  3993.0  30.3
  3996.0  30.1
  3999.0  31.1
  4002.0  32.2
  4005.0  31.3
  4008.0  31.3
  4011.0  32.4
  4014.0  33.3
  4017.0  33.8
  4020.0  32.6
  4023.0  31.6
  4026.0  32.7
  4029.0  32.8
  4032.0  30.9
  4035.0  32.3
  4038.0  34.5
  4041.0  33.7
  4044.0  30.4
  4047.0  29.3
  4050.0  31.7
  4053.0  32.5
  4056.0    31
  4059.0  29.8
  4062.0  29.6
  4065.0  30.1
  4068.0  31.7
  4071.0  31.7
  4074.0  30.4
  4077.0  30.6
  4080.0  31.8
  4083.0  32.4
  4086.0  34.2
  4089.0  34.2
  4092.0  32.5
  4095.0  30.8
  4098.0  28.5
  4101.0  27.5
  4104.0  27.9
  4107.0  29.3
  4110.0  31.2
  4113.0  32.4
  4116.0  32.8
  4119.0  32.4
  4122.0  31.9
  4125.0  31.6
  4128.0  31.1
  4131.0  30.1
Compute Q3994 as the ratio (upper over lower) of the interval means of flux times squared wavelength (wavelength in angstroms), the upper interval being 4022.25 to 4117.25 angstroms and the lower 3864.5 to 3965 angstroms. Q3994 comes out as 1.7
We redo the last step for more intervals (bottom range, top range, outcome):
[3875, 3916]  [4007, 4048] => 1.69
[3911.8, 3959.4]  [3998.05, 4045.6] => 1.75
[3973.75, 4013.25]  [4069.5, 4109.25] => 1.11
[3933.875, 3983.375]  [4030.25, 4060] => 1.72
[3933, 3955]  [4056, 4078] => 1.75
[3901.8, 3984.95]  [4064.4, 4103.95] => 1.69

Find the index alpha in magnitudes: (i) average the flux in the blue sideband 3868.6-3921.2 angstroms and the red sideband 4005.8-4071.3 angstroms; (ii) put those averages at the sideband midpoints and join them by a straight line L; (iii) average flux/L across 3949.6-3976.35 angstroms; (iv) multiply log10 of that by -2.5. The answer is 0.35 mag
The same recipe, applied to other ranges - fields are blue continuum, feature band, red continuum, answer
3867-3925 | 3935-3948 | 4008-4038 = 0.404 mag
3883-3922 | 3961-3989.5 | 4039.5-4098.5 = 0.227 mag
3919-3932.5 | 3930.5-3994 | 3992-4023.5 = 0.176 mag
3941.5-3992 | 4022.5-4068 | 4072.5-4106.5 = -0.145 mag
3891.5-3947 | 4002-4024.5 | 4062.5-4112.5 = -0.242 mag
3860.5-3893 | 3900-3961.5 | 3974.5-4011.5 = 0.152 mag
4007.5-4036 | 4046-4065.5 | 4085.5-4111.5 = 0.033 mag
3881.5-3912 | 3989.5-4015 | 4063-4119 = -0.192 mag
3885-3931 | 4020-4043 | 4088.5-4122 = -0.203 mag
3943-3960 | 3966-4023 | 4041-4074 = -0.073 mag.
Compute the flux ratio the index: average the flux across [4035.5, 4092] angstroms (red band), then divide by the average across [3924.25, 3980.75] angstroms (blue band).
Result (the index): 1.8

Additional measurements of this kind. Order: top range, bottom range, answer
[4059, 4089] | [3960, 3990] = 1.49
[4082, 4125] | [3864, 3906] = 1.64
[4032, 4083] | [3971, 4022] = 1.08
